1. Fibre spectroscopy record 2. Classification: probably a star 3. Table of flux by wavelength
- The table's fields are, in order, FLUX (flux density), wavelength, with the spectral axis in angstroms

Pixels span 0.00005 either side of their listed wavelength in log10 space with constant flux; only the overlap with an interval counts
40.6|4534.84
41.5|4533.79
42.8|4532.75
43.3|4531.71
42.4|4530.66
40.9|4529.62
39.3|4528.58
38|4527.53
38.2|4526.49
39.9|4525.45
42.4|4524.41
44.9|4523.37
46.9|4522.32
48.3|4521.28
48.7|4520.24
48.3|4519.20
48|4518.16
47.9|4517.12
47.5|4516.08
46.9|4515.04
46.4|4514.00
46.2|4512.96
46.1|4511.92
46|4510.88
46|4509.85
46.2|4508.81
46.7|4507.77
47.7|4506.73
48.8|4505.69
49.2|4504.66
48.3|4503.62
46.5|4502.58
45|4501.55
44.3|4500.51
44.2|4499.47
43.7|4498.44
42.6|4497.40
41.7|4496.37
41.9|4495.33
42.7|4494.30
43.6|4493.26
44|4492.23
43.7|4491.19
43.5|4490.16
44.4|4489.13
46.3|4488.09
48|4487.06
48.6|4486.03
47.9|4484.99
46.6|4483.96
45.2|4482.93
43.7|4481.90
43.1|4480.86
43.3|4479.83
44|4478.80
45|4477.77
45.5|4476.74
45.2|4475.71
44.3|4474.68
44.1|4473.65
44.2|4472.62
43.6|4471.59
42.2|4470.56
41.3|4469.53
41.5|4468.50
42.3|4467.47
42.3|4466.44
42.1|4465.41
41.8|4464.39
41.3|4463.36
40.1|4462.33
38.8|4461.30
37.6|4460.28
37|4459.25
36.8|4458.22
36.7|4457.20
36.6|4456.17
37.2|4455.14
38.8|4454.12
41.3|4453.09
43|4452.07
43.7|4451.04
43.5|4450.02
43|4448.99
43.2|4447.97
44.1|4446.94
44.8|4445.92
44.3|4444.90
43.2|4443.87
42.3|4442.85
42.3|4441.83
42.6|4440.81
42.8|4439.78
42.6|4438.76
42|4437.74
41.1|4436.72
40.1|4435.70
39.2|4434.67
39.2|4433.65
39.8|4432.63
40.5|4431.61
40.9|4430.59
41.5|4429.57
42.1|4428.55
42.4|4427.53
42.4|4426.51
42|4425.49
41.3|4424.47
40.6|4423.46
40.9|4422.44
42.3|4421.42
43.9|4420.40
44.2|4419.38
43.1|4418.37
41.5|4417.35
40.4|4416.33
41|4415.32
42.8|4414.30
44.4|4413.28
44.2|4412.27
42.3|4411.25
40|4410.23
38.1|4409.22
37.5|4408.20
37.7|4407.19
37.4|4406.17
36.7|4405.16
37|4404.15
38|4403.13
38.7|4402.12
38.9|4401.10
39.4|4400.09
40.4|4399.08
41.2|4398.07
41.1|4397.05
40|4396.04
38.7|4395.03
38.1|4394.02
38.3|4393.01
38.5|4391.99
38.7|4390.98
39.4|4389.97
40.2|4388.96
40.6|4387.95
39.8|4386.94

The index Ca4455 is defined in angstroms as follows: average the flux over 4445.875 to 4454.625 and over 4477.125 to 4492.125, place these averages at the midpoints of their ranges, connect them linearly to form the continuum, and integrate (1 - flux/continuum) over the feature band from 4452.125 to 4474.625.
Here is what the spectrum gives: 1.6 angstroms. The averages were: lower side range 42.7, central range 40.5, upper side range 45.2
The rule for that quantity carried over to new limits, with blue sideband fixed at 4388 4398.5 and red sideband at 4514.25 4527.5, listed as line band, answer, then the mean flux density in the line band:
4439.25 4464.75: 0.7 angstroms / 41.1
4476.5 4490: -0.6 angstroms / 45.5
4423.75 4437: 0.1 angstroms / 41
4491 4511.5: -0.3 angstroms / 45.2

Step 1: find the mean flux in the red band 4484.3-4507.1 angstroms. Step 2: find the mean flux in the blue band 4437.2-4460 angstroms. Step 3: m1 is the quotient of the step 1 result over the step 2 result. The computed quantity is 1.1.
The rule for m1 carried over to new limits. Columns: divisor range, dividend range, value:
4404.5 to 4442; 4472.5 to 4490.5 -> 1.10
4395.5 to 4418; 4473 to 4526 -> 1.14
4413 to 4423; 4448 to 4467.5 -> 0.95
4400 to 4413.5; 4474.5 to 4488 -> 1.16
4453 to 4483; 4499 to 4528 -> 1.10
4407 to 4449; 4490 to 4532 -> 1.07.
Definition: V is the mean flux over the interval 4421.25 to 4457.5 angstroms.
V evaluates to 41.5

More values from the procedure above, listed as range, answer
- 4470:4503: 44.5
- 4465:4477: 43.2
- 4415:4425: 42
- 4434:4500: 42.6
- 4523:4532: 40.9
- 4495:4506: 45.1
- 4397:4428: 40.7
